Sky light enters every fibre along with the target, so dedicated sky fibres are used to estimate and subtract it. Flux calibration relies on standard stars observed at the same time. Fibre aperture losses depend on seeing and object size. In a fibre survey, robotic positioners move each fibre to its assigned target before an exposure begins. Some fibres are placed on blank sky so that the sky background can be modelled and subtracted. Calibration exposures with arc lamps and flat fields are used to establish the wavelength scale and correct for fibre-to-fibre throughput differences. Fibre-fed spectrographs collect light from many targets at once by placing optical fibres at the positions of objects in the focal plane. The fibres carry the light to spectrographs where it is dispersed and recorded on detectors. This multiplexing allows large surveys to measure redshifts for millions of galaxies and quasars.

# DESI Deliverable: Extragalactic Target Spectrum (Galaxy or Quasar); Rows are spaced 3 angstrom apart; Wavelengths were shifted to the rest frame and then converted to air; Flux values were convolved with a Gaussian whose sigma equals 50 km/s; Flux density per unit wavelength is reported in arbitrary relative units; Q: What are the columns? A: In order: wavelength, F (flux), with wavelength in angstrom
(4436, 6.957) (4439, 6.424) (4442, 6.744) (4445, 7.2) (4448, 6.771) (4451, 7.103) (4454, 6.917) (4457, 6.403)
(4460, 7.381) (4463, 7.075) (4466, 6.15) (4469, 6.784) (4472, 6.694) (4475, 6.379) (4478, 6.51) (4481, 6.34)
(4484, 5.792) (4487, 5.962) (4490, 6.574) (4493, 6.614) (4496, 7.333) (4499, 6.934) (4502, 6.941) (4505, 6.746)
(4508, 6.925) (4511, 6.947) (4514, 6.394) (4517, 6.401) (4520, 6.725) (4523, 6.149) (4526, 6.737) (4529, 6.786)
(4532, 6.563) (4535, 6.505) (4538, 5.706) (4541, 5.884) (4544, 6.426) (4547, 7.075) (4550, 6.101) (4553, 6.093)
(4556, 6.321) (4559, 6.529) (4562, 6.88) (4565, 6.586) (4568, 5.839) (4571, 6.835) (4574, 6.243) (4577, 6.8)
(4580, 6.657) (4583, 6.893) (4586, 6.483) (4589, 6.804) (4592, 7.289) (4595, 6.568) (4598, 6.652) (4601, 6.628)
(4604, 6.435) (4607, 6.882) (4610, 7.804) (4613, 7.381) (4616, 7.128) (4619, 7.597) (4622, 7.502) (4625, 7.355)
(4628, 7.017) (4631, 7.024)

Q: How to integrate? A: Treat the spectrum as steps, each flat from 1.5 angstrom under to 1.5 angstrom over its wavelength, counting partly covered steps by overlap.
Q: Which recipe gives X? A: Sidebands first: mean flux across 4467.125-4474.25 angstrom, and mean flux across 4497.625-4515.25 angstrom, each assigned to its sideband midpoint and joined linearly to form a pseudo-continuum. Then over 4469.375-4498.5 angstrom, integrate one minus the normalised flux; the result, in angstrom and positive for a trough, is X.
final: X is 1.0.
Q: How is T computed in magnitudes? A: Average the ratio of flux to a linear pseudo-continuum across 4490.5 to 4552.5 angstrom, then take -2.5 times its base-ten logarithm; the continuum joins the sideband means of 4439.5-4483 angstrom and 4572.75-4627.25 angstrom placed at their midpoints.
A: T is 0.039 mag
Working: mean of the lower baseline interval 6.73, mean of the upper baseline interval 6.95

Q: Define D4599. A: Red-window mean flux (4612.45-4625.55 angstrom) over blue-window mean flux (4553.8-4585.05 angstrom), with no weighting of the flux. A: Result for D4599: 1.13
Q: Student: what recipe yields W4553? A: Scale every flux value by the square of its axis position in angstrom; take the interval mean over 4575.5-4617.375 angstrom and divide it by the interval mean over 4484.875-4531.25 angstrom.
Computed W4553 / 1.07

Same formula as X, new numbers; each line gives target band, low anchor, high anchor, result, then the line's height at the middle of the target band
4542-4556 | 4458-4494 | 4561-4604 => 0.45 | 6.6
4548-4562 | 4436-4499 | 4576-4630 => 1.07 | 6.88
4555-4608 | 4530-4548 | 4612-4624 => 2.17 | 6.92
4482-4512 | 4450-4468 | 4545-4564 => 0.13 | 6.7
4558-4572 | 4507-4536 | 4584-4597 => 0.41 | 6.72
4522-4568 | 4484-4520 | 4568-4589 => 1.57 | 6.63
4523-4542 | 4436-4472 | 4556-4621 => 1.25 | 6.81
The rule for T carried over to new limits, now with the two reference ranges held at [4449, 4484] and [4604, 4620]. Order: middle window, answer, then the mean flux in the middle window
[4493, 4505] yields -0.027 mag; 6.97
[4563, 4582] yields 0.094 mag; 6.51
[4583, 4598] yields 0.061 mag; 6.78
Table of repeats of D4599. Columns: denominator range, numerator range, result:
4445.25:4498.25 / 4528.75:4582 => 0.97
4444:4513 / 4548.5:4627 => 1.01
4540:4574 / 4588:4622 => 1.10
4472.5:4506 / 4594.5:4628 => 1.08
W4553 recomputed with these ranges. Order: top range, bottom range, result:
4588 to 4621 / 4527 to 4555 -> 1.14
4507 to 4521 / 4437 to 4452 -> 1.00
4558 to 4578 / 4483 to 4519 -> 1.01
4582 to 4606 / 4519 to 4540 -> 1.07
